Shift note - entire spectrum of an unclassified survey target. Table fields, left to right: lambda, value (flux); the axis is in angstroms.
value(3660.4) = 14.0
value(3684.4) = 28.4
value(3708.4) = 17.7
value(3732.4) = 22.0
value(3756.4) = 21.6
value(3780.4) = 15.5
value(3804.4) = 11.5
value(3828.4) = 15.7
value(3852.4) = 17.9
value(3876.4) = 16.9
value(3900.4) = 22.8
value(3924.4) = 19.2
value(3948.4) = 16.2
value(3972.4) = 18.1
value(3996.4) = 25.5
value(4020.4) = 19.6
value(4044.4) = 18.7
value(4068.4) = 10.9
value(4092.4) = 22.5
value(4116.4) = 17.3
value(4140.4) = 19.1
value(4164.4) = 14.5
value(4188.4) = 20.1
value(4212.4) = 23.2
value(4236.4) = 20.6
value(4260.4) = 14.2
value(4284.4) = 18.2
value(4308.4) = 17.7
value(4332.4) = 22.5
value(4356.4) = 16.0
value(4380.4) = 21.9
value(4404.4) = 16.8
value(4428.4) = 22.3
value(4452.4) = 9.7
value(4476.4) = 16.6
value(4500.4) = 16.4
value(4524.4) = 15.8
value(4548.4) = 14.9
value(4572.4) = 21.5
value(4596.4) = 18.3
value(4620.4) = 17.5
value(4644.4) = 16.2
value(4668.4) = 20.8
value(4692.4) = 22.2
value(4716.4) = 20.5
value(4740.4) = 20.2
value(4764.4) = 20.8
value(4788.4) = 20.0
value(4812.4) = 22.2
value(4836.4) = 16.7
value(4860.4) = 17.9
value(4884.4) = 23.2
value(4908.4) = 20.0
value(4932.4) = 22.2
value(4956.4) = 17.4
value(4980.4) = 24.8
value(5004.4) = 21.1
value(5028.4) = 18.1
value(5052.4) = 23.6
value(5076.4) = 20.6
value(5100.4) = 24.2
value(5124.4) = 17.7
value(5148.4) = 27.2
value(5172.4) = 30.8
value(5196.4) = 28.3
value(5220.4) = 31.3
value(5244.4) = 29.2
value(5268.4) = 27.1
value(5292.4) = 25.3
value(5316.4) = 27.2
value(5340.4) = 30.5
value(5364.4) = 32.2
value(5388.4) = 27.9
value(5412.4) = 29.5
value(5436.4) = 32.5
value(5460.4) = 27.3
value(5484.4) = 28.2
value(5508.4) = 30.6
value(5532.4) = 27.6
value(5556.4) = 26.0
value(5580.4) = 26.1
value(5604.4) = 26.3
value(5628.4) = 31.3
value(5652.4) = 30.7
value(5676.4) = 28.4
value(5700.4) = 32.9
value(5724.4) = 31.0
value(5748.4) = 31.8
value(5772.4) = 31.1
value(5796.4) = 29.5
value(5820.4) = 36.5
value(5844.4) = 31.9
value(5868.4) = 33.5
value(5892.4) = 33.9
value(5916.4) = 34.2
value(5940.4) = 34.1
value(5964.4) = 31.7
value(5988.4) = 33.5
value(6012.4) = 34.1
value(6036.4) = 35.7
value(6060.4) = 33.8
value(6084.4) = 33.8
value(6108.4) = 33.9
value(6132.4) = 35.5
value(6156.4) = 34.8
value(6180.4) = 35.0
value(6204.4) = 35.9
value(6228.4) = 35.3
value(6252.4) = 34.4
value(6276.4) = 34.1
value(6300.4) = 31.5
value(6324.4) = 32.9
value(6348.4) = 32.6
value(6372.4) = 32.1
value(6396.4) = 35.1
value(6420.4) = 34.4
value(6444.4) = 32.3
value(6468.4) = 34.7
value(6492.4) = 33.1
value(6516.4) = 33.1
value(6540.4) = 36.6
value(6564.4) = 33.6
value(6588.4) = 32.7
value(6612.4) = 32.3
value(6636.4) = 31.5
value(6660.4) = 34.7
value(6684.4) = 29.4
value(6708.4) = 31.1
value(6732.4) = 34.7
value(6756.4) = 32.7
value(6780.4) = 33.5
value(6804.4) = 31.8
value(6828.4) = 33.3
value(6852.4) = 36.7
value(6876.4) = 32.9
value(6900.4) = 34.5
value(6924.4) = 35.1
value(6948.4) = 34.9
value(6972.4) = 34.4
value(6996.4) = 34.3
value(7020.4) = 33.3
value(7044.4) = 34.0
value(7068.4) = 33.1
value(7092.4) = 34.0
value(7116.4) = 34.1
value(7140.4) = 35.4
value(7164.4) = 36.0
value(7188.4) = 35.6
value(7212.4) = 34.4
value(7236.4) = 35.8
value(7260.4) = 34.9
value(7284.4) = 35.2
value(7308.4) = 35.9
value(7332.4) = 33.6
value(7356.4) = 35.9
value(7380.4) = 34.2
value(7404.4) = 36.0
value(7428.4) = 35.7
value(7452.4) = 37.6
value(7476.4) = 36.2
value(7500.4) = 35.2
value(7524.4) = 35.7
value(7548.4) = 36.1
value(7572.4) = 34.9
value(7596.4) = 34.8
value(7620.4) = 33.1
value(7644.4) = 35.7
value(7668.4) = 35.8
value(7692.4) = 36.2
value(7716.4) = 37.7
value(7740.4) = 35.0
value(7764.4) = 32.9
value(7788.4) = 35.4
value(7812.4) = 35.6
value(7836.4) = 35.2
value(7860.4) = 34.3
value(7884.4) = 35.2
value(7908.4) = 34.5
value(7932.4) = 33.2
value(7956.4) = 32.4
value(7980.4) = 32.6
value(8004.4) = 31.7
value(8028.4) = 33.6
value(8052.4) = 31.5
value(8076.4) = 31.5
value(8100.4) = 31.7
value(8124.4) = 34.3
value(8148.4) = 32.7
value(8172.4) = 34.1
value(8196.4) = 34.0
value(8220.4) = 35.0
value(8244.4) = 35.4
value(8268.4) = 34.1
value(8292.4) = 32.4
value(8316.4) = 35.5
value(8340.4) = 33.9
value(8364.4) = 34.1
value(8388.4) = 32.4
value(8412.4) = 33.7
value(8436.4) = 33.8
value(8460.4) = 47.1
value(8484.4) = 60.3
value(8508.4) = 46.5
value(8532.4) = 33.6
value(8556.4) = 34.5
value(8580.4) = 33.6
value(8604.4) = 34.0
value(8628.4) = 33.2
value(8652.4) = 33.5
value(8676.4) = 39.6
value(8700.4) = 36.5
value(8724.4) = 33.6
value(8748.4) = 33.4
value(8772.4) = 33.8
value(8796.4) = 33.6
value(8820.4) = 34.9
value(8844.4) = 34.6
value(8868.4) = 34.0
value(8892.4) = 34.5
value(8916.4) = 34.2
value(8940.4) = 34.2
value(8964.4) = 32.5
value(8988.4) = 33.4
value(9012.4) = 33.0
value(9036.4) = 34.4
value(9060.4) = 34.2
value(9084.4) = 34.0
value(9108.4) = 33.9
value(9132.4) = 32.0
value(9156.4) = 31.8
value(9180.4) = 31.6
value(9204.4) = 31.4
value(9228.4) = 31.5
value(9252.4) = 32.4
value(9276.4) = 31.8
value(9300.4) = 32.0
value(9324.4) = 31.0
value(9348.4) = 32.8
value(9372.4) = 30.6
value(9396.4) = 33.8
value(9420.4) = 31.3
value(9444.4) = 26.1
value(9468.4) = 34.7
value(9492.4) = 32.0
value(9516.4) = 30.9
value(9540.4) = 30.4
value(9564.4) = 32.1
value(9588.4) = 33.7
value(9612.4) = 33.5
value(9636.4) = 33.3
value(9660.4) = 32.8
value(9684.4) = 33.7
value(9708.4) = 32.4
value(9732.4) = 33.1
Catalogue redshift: 0.291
